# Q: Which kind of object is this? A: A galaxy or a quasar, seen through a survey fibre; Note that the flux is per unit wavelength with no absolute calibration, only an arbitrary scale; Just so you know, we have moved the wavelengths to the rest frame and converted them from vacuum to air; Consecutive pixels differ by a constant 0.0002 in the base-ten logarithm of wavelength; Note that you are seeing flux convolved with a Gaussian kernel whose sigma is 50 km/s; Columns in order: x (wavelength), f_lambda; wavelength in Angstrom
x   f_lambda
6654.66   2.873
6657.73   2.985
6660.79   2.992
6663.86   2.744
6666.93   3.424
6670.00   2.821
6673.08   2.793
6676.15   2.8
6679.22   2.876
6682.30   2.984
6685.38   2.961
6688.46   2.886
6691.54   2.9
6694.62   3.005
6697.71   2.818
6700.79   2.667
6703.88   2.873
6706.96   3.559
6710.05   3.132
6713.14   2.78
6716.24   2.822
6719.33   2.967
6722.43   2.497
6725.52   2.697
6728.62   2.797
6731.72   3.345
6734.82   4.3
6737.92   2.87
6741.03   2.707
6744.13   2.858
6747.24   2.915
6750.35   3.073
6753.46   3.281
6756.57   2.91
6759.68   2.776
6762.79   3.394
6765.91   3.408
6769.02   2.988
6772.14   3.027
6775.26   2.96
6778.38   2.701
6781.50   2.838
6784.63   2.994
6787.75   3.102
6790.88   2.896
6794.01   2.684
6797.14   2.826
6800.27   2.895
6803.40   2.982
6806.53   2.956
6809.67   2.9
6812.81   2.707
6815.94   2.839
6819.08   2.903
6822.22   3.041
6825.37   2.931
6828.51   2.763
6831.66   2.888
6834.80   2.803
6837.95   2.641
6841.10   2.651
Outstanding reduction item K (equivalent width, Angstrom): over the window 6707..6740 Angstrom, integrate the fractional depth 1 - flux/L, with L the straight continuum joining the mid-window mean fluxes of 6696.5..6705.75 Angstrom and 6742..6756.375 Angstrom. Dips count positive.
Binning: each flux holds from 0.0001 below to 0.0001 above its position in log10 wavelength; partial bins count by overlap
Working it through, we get -1.5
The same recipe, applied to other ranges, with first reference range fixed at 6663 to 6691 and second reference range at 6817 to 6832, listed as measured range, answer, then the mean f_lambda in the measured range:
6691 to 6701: 0.2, 2.87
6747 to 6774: -1.7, 3.09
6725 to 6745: -1.3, 3.11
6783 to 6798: 0.0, 2.9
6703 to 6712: -0.8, 3.2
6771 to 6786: 0.1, 2.9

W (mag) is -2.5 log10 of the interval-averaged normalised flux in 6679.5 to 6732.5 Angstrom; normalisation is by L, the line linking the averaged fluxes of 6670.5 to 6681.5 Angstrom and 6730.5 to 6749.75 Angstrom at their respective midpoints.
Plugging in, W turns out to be 0.02 mag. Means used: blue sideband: 2.83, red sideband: 3.16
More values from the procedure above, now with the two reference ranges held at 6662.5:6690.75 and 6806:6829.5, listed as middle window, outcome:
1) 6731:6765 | -0.08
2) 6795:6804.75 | 0.00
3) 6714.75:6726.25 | 0.06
